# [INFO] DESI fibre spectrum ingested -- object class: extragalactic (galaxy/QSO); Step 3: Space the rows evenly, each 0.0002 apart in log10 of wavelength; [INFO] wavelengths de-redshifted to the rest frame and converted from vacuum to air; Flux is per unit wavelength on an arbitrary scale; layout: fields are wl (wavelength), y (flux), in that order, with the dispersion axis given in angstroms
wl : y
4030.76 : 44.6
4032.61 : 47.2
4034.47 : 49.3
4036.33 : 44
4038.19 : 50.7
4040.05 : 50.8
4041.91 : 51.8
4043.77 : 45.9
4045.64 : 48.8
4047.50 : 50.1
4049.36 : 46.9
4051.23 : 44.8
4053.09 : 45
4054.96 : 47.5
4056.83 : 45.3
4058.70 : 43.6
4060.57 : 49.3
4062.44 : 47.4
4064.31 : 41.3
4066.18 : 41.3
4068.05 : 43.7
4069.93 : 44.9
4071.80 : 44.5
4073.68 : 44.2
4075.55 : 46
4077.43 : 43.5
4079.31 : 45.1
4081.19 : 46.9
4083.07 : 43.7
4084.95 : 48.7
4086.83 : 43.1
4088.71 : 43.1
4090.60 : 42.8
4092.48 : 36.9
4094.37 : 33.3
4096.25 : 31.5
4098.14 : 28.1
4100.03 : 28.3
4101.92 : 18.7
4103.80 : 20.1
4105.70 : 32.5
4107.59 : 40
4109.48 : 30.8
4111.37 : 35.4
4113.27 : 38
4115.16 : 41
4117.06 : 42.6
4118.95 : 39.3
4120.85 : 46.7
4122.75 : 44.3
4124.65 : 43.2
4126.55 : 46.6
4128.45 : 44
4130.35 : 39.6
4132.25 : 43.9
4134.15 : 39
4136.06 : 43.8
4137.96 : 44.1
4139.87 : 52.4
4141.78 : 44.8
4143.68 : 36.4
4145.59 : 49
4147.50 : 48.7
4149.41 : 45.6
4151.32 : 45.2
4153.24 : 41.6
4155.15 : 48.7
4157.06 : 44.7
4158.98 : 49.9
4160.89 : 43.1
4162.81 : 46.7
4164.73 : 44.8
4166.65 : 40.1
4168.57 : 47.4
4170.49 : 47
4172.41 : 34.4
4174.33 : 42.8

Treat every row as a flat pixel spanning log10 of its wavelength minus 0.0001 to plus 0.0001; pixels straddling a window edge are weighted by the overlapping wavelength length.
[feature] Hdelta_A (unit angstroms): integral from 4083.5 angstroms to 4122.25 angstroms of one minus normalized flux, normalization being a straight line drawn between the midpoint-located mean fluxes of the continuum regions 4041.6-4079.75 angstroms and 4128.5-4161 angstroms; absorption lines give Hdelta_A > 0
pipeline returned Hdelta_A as 7.69 angstroms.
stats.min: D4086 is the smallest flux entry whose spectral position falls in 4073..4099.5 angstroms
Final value 28.1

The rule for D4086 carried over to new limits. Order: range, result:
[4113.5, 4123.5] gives 39.3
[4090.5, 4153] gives 18.7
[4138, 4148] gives 36.4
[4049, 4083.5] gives 41.3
